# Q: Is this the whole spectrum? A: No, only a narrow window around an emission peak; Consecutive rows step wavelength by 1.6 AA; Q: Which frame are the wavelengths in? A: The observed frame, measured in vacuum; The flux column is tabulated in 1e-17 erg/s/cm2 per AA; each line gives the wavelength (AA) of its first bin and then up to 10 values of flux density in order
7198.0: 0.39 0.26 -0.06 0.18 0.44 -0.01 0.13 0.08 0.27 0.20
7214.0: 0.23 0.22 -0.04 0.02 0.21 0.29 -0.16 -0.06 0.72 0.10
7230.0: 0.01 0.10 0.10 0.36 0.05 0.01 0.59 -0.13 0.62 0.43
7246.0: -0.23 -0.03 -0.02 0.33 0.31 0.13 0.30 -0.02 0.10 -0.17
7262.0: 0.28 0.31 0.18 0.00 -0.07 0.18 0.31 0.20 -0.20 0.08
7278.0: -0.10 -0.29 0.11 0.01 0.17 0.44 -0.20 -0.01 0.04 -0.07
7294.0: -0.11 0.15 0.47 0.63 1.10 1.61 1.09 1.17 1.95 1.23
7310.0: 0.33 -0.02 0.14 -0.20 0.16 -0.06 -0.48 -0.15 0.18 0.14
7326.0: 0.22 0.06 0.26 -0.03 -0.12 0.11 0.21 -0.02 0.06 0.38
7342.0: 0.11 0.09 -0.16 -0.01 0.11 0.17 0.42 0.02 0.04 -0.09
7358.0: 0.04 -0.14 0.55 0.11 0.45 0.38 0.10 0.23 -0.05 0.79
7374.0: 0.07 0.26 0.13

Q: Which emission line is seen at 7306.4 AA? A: [O II] 3727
